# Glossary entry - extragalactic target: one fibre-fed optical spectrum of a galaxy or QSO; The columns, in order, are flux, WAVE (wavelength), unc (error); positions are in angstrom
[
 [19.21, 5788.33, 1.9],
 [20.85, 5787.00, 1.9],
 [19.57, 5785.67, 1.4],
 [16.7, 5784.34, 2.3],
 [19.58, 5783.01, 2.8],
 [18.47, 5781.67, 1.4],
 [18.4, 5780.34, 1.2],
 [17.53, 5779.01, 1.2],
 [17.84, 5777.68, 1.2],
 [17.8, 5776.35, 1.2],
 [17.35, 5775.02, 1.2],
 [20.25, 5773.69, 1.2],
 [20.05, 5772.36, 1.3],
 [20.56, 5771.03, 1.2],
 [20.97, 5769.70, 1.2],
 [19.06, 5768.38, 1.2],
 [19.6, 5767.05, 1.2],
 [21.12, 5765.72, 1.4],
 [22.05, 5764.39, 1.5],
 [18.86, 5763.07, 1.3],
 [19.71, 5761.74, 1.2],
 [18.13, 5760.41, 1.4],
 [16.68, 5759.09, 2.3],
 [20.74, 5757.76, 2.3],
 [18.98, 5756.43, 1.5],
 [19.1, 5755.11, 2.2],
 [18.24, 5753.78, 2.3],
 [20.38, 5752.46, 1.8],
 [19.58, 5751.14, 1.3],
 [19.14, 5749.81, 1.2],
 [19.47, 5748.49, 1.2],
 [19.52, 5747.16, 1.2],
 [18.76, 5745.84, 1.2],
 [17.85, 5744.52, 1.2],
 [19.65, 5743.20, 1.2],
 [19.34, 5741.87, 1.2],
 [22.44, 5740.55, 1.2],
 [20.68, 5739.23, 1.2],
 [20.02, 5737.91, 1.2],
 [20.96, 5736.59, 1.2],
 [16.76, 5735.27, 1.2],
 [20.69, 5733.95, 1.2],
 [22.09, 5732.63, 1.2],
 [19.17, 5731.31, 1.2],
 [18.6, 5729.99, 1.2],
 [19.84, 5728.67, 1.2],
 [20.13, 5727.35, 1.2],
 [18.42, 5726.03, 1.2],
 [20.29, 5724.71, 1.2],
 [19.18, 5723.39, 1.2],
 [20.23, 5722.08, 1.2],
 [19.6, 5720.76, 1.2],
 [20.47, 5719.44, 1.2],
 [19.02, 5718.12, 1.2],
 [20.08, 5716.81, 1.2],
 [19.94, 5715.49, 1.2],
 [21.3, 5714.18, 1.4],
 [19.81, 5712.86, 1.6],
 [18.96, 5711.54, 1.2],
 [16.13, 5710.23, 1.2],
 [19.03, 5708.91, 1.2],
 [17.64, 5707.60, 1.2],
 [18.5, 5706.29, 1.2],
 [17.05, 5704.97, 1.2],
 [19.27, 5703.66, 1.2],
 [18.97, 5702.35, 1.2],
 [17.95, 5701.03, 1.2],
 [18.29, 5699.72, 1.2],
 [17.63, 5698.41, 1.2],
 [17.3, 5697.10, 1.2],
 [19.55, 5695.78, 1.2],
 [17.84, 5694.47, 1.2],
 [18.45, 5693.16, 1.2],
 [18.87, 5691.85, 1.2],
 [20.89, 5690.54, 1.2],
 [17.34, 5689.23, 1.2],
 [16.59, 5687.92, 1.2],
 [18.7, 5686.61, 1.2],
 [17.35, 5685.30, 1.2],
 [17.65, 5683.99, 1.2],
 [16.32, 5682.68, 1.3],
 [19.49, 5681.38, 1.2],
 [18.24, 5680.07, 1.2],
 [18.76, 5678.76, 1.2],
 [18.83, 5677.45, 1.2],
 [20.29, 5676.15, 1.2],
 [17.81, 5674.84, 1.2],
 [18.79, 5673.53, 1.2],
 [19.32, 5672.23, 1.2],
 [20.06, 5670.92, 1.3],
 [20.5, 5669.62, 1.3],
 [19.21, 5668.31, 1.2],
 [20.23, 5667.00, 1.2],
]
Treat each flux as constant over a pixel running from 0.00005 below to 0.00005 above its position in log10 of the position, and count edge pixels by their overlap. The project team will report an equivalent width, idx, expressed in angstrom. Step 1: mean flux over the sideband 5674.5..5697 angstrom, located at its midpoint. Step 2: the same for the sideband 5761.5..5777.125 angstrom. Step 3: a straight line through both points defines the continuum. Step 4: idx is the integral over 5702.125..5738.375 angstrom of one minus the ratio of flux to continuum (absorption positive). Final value -0.8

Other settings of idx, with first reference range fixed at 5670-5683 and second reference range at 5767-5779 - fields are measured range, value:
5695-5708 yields 0.5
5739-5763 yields -0.3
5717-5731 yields -0.4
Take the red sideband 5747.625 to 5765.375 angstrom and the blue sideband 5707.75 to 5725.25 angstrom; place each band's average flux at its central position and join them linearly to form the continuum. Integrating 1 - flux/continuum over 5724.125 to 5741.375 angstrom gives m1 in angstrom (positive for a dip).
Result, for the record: -0.5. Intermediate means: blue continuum 19.5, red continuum 19.3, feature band 20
